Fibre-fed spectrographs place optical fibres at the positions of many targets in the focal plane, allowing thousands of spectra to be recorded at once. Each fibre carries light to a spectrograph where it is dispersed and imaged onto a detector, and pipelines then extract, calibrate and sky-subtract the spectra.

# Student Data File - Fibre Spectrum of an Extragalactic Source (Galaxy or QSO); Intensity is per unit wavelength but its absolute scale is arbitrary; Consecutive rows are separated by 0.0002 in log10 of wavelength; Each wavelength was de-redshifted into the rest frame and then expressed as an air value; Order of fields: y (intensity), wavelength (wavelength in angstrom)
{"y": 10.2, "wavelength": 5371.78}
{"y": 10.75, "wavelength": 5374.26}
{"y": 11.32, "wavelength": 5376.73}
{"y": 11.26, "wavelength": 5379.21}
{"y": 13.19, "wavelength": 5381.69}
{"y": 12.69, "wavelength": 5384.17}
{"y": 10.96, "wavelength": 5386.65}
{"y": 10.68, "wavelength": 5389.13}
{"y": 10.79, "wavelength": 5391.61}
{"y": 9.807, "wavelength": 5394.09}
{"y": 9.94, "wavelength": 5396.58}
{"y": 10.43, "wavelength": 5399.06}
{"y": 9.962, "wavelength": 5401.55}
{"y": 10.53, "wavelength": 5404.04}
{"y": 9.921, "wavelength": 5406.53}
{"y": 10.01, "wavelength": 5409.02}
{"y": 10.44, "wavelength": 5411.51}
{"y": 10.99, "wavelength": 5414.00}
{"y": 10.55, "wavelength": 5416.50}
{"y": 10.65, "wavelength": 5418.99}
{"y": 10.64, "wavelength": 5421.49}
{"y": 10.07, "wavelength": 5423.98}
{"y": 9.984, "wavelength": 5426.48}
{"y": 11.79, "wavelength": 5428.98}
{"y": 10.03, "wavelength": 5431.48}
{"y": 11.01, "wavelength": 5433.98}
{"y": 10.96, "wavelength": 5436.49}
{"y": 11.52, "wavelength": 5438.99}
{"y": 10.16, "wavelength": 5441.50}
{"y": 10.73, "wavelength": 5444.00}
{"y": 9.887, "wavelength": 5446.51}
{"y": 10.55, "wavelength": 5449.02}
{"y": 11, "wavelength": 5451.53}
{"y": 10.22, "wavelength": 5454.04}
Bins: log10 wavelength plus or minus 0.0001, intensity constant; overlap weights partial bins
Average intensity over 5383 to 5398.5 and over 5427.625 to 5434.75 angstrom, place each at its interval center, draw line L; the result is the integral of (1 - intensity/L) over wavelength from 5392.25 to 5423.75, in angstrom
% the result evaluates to 1.53 angstrom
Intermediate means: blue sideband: 10.8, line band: 10.3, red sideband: 10.9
